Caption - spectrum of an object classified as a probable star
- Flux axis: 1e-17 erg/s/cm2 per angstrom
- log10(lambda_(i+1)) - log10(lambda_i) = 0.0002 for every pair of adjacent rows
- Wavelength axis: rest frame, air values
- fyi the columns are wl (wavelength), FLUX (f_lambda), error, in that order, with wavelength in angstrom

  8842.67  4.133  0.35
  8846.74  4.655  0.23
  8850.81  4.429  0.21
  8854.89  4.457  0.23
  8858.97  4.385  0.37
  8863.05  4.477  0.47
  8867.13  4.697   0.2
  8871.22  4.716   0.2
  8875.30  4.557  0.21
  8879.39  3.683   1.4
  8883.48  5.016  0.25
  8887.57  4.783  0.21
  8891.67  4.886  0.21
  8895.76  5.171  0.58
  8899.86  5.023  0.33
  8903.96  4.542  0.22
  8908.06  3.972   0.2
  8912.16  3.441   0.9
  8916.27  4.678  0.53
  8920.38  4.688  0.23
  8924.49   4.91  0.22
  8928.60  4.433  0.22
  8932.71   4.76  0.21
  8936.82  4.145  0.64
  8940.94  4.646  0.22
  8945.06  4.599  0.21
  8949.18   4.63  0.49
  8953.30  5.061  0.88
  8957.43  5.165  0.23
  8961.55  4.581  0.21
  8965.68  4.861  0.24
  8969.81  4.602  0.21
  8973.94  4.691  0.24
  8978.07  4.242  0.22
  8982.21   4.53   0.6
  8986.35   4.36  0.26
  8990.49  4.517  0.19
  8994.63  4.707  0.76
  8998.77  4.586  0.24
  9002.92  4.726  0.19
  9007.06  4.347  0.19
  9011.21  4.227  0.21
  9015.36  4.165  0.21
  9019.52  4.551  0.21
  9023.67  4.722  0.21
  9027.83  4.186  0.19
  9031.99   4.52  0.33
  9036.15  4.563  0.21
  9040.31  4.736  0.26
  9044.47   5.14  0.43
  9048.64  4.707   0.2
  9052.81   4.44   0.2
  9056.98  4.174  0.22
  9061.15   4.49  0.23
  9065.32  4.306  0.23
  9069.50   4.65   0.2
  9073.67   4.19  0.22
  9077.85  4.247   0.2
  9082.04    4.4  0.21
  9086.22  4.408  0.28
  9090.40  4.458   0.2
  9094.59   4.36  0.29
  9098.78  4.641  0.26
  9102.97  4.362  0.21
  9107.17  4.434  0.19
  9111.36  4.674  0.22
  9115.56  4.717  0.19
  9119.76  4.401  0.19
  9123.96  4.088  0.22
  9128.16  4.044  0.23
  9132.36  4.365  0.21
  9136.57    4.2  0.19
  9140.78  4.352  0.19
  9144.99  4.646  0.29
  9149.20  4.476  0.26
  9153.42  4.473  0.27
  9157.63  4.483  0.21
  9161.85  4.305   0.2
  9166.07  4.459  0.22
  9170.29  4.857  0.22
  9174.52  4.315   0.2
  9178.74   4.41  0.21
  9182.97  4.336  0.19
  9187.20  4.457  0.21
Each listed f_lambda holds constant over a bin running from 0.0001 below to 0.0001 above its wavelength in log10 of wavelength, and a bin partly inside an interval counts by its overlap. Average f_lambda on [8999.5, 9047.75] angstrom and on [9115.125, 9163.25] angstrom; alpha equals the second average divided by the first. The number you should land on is 0.96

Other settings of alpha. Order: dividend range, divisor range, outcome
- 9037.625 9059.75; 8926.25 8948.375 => 1.02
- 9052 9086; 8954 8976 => 0.91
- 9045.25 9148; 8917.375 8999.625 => 0.95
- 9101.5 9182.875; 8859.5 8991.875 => 0.96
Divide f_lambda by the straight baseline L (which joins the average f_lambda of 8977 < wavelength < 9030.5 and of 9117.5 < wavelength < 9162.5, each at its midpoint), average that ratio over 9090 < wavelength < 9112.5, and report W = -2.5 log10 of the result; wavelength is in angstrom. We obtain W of -0.025 mag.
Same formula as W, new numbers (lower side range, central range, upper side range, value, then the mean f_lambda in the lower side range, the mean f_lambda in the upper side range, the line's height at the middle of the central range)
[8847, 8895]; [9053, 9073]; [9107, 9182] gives 0.02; 4.57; 4.43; 4.47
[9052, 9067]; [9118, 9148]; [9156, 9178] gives 0.03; 4.35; 4.48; 4.44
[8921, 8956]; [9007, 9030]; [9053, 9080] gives 0.02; 4.66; 4.35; 4.47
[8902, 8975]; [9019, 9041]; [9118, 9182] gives -0.01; 4.58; 4.39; 4.5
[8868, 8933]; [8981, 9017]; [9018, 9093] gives 0.01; 4.58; 4.49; 4.52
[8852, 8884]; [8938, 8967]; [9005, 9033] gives -0.08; 4.47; 4.38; 4.42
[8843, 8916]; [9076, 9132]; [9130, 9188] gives 0.01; 4.52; 4.44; 4.45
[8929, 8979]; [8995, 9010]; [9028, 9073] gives 0.01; 4.67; 4.54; 4.61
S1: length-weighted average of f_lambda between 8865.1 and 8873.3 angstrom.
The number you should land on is 4.71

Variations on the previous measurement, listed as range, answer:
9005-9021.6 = 4.32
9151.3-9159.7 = 4.48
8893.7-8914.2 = 4.43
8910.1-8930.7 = 4.43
